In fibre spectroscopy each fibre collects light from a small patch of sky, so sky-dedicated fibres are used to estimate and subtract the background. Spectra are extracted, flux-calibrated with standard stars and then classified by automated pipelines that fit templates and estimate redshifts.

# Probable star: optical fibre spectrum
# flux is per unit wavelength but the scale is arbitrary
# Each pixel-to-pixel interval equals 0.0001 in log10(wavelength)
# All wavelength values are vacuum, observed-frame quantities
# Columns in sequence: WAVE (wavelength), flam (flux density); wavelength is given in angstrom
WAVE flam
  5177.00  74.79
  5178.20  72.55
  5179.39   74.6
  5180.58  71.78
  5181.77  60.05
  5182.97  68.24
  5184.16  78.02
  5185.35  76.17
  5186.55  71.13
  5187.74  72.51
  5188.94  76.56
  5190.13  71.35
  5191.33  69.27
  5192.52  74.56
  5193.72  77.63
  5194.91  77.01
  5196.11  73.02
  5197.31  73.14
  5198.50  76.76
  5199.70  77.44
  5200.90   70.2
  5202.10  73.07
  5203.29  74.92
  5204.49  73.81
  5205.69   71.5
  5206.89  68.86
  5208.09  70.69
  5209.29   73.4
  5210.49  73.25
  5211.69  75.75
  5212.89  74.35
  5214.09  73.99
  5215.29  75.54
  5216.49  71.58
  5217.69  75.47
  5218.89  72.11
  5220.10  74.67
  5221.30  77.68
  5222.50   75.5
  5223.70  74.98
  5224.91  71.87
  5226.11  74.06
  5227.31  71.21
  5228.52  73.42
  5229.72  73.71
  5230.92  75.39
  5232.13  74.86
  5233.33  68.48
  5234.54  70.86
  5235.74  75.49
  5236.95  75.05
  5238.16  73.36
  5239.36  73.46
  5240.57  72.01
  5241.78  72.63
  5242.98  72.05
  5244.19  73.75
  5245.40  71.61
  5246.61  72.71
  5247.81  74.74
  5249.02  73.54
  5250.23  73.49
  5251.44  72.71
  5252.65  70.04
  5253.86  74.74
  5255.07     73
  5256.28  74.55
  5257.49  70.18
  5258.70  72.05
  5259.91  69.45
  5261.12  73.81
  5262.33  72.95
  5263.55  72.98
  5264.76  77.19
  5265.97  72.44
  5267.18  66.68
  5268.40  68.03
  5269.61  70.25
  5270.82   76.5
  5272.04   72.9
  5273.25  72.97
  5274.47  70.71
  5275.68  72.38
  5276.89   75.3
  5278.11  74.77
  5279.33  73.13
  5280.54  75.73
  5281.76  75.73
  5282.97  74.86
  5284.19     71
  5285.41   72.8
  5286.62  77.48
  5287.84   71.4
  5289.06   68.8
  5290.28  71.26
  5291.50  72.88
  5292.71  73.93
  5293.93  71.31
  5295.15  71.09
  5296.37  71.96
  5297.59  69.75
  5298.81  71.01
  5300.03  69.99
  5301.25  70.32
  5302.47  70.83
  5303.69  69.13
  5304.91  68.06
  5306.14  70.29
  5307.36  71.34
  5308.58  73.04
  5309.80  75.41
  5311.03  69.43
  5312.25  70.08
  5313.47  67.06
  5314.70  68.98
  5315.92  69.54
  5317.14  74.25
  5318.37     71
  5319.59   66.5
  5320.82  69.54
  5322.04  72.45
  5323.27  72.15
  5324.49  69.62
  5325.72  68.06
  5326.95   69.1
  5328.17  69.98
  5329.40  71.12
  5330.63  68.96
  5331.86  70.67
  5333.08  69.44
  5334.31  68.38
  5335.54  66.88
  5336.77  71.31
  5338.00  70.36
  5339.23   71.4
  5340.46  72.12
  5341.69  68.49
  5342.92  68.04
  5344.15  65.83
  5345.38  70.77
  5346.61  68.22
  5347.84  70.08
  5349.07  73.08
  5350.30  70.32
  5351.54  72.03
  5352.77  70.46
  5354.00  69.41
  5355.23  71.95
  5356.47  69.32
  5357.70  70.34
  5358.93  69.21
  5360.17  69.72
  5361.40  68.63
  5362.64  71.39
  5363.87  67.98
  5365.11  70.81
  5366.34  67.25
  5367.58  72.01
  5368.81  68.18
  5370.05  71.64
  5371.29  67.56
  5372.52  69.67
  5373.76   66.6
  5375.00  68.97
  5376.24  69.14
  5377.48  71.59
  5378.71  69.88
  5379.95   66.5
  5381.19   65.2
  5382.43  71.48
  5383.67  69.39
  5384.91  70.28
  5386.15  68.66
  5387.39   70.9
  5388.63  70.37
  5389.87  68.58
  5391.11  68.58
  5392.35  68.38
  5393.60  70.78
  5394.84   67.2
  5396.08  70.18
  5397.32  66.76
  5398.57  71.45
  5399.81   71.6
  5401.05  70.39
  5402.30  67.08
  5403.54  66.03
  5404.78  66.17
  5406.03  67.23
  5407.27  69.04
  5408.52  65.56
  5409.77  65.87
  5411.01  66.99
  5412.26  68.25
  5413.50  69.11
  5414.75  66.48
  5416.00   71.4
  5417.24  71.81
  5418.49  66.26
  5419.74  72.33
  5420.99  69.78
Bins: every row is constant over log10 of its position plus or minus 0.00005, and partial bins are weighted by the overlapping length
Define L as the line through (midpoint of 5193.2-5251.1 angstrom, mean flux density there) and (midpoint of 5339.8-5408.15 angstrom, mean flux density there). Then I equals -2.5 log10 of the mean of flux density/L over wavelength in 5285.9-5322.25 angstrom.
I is 0.01 mag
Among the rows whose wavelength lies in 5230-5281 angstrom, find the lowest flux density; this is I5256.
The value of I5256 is 66.68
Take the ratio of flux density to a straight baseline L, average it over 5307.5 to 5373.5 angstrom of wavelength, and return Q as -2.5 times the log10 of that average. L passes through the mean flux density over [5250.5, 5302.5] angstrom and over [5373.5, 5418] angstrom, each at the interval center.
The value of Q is 0.01 mag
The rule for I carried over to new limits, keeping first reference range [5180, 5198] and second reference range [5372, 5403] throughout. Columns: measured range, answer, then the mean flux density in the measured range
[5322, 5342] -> 0.00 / 70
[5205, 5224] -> -0.02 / 73.7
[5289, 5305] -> 0.00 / 70.9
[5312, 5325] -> 0.00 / 70.1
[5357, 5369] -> 0.00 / 69.6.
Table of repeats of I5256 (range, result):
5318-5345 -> 65.83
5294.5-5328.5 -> 66.5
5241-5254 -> 70.04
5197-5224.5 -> 68.86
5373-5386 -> 65.2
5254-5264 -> 69.45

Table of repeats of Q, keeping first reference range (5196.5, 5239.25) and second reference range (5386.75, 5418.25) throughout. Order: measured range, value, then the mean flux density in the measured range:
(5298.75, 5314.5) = 0.013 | 70.4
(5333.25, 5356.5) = 0.004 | 69.9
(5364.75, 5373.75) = 0.002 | 69.4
